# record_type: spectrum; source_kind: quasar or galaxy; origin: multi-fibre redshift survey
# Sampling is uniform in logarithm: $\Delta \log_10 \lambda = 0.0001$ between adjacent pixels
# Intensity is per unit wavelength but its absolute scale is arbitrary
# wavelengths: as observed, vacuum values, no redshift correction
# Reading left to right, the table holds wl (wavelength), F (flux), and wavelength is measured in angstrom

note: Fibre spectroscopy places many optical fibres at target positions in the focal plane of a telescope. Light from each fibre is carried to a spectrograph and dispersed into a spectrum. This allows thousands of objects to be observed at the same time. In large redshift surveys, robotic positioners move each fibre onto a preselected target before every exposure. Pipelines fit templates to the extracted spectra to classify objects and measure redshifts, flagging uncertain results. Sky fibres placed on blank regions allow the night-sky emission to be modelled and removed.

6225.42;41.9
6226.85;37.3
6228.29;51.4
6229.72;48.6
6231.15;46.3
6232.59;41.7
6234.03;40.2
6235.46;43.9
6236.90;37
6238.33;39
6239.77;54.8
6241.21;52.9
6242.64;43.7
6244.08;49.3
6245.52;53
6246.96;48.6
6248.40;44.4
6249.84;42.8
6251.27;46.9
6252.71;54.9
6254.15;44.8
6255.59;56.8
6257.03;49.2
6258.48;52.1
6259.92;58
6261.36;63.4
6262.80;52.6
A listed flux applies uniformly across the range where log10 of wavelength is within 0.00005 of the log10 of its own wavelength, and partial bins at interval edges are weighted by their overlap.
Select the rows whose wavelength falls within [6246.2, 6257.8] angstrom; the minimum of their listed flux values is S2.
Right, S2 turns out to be 42.8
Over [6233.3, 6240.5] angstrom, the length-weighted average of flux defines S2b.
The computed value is 43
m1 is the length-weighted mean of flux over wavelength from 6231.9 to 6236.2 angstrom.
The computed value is 41.9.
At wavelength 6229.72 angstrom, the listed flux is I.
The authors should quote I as 48.6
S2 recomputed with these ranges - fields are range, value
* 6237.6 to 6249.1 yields 39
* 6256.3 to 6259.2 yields 49.2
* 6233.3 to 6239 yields 37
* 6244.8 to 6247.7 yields 48.6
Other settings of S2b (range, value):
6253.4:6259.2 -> 50.7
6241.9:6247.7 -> 48.7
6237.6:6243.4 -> 47.6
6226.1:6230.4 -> 45.7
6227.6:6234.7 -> 45.6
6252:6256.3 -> 52.2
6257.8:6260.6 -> 55.1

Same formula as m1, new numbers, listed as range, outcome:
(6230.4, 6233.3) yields 44.1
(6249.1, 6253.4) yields 48.2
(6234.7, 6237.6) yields 40.5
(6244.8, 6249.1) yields 48.6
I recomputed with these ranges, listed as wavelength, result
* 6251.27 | 46.9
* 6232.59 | 41.7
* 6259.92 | 58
